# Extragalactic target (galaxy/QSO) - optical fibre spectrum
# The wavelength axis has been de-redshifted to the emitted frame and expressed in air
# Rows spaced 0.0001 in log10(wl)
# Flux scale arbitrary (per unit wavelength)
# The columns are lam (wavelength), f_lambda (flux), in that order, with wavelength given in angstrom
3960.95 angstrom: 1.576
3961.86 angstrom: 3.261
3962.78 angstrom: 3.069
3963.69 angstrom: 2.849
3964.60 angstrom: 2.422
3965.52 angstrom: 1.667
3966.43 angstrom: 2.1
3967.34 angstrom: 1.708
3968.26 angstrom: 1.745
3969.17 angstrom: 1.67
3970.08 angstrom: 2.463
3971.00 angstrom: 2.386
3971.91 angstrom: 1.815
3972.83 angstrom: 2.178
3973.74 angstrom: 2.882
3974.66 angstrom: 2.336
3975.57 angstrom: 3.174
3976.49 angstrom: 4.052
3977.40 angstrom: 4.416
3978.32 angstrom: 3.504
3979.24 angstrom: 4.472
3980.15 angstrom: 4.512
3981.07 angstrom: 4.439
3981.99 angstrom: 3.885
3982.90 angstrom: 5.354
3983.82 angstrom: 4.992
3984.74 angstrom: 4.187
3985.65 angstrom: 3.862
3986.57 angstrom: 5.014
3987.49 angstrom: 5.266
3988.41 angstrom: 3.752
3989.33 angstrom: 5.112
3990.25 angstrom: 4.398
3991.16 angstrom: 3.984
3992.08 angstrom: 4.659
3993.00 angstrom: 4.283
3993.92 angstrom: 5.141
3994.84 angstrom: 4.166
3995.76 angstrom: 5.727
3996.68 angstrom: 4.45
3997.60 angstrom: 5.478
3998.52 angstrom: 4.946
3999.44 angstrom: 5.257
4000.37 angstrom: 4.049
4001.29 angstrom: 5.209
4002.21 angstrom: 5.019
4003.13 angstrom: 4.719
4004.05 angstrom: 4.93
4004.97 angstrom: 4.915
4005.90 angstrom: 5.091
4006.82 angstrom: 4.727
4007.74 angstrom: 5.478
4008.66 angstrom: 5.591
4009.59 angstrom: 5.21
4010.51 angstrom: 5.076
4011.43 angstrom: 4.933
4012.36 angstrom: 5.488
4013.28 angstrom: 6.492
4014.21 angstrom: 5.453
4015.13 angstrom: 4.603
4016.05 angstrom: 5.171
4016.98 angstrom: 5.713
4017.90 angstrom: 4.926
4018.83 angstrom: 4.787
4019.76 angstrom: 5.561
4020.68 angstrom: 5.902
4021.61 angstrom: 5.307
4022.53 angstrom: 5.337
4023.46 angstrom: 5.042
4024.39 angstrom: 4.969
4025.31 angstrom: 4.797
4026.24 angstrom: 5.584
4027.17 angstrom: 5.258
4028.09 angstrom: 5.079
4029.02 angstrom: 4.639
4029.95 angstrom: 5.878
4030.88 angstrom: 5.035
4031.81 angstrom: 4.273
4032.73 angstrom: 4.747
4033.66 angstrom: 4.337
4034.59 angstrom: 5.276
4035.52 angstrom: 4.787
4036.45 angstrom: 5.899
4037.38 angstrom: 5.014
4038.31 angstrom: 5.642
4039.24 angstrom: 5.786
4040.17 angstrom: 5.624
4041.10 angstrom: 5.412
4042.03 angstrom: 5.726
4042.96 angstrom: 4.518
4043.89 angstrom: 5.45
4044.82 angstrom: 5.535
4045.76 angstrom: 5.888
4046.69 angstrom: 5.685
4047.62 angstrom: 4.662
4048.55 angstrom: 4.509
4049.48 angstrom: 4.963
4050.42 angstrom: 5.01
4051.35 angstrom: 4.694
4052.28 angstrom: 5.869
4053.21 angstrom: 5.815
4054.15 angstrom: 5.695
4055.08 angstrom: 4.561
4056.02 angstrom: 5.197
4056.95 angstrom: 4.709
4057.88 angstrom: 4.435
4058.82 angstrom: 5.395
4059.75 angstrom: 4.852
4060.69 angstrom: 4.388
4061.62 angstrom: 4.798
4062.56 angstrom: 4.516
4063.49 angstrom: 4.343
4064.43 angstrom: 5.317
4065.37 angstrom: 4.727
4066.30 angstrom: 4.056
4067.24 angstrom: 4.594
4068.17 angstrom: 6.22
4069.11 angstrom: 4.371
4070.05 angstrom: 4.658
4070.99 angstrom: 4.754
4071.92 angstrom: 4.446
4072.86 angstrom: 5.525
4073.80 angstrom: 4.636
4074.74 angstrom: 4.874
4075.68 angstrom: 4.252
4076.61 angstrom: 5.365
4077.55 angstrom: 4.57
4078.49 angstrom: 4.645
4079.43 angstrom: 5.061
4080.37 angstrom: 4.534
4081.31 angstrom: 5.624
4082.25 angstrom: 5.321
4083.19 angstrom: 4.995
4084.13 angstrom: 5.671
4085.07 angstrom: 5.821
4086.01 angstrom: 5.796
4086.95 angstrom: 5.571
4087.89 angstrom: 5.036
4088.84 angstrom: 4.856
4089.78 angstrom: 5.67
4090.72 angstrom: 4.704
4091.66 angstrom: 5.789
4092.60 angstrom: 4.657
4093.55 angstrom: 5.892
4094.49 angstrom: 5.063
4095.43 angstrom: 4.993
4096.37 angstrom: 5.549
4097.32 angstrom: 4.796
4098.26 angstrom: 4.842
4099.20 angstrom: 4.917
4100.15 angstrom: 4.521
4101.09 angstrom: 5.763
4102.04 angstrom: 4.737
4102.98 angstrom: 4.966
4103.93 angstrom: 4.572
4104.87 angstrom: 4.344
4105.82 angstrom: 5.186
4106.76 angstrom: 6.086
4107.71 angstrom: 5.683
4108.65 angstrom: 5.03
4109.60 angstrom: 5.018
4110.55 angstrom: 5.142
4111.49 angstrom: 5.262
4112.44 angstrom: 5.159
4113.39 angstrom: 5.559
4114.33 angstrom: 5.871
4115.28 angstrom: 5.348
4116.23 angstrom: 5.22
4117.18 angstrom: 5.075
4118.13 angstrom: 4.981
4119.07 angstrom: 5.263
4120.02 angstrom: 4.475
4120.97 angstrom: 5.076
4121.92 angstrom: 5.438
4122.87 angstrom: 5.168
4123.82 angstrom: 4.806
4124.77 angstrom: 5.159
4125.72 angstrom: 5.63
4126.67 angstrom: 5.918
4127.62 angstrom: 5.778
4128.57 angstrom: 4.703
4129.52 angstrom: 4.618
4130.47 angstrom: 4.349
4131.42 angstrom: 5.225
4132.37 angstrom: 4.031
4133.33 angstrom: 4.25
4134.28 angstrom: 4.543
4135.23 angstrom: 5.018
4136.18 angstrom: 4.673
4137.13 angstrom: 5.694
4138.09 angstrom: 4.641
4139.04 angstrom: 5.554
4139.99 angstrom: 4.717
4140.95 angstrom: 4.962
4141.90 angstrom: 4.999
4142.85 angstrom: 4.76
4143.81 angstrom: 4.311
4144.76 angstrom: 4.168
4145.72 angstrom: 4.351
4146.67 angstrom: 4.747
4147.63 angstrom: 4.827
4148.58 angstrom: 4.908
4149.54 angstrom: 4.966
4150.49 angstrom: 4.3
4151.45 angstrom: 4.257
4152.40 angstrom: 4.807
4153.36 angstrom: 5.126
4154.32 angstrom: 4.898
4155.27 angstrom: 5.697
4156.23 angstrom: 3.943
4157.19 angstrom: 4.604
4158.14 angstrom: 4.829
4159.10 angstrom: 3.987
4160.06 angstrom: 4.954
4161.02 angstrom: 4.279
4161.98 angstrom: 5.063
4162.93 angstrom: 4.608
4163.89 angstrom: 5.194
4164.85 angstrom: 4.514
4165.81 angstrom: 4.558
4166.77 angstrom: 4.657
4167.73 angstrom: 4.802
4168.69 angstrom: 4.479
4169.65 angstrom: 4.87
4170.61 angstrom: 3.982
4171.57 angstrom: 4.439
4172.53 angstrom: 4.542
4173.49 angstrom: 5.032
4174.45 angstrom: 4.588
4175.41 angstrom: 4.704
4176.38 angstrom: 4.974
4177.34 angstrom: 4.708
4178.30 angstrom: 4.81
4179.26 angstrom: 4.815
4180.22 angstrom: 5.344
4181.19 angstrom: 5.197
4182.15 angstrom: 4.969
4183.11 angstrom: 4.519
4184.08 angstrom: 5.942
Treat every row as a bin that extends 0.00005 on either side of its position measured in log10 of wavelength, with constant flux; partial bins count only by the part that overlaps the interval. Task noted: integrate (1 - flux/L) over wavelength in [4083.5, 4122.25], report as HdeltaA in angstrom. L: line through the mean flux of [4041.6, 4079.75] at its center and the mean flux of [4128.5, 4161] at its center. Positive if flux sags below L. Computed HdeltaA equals -3.0 angstrom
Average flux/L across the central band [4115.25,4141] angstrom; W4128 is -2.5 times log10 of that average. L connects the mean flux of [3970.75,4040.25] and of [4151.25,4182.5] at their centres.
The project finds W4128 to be -0.06 mag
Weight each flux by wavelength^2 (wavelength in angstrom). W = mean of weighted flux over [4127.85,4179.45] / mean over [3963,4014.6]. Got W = 1.2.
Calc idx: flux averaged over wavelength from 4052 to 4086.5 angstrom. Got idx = 4.98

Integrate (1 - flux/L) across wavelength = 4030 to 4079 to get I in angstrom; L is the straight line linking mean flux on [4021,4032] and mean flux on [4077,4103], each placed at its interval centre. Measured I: 1.27 angstrom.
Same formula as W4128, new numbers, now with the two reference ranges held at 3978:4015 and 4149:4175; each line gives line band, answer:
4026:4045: -0.09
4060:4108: -0.06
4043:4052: -0.08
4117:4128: -0.11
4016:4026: -0.09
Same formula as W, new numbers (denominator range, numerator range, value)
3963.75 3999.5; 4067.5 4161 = 1.41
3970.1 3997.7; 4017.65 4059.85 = 1.30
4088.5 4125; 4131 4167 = 0.94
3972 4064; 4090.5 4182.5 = 1.07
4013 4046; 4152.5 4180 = 0.96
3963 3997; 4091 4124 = 1.50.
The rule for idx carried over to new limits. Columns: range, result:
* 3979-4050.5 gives 5.03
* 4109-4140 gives 5.08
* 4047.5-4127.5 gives 5.08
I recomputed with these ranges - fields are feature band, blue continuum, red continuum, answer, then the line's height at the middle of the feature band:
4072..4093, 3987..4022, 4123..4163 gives -1.0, 4.9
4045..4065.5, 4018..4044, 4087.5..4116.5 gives 0.7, 5.19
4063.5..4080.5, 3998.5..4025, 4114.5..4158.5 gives 0.8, 5.04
